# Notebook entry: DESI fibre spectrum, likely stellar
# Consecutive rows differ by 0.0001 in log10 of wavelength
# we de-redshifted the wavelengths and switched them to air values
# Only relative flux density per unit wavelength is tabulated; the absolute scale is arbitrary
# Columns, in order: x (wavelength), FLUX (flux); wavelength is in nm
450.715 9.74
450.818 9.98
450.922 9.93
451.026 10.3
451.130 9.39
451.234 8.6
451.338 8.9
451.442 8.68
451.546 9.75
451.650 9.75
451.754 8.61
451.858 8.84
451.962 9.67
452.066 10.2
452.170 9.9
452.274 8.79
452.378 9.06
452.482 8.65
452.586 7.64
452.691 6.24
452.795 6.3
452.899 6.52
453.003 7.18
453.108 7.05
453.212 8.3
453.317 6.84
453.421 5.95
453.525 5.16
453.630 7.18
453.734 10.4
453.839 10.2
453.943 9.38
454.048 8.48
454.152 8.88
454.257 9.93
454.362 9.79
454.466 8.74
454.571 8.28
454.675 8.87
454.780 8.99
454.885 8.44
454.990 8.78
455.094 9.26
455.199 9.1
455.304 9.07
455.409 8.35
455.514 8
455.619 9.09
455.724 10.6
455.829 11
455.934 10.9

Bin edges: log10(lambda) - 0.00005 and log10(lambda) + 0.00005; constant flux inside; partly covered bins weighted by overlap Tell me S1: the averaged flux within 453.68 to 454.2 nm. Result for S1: 9.47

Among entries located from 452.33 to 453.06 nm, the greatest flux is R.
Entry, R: 9.06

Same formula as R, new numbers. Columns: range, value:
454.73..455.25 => 9.26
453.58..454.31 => 10.4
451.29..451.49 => 8.9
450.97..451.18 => 10.3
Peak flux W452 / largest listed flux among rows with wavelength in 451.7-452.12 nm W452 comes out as 10.2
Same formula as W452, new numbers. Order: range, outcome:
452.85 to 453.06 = 7.18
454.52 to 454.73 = 8.87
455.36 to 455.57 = 8.35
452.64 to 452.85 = 6.3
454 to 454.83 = 9.93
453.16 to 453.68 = 8.3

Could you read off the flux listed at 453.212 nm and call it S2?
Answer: 8.3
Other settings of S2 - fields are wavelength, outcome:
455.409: 8.35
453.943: 9.38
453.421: 5.95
